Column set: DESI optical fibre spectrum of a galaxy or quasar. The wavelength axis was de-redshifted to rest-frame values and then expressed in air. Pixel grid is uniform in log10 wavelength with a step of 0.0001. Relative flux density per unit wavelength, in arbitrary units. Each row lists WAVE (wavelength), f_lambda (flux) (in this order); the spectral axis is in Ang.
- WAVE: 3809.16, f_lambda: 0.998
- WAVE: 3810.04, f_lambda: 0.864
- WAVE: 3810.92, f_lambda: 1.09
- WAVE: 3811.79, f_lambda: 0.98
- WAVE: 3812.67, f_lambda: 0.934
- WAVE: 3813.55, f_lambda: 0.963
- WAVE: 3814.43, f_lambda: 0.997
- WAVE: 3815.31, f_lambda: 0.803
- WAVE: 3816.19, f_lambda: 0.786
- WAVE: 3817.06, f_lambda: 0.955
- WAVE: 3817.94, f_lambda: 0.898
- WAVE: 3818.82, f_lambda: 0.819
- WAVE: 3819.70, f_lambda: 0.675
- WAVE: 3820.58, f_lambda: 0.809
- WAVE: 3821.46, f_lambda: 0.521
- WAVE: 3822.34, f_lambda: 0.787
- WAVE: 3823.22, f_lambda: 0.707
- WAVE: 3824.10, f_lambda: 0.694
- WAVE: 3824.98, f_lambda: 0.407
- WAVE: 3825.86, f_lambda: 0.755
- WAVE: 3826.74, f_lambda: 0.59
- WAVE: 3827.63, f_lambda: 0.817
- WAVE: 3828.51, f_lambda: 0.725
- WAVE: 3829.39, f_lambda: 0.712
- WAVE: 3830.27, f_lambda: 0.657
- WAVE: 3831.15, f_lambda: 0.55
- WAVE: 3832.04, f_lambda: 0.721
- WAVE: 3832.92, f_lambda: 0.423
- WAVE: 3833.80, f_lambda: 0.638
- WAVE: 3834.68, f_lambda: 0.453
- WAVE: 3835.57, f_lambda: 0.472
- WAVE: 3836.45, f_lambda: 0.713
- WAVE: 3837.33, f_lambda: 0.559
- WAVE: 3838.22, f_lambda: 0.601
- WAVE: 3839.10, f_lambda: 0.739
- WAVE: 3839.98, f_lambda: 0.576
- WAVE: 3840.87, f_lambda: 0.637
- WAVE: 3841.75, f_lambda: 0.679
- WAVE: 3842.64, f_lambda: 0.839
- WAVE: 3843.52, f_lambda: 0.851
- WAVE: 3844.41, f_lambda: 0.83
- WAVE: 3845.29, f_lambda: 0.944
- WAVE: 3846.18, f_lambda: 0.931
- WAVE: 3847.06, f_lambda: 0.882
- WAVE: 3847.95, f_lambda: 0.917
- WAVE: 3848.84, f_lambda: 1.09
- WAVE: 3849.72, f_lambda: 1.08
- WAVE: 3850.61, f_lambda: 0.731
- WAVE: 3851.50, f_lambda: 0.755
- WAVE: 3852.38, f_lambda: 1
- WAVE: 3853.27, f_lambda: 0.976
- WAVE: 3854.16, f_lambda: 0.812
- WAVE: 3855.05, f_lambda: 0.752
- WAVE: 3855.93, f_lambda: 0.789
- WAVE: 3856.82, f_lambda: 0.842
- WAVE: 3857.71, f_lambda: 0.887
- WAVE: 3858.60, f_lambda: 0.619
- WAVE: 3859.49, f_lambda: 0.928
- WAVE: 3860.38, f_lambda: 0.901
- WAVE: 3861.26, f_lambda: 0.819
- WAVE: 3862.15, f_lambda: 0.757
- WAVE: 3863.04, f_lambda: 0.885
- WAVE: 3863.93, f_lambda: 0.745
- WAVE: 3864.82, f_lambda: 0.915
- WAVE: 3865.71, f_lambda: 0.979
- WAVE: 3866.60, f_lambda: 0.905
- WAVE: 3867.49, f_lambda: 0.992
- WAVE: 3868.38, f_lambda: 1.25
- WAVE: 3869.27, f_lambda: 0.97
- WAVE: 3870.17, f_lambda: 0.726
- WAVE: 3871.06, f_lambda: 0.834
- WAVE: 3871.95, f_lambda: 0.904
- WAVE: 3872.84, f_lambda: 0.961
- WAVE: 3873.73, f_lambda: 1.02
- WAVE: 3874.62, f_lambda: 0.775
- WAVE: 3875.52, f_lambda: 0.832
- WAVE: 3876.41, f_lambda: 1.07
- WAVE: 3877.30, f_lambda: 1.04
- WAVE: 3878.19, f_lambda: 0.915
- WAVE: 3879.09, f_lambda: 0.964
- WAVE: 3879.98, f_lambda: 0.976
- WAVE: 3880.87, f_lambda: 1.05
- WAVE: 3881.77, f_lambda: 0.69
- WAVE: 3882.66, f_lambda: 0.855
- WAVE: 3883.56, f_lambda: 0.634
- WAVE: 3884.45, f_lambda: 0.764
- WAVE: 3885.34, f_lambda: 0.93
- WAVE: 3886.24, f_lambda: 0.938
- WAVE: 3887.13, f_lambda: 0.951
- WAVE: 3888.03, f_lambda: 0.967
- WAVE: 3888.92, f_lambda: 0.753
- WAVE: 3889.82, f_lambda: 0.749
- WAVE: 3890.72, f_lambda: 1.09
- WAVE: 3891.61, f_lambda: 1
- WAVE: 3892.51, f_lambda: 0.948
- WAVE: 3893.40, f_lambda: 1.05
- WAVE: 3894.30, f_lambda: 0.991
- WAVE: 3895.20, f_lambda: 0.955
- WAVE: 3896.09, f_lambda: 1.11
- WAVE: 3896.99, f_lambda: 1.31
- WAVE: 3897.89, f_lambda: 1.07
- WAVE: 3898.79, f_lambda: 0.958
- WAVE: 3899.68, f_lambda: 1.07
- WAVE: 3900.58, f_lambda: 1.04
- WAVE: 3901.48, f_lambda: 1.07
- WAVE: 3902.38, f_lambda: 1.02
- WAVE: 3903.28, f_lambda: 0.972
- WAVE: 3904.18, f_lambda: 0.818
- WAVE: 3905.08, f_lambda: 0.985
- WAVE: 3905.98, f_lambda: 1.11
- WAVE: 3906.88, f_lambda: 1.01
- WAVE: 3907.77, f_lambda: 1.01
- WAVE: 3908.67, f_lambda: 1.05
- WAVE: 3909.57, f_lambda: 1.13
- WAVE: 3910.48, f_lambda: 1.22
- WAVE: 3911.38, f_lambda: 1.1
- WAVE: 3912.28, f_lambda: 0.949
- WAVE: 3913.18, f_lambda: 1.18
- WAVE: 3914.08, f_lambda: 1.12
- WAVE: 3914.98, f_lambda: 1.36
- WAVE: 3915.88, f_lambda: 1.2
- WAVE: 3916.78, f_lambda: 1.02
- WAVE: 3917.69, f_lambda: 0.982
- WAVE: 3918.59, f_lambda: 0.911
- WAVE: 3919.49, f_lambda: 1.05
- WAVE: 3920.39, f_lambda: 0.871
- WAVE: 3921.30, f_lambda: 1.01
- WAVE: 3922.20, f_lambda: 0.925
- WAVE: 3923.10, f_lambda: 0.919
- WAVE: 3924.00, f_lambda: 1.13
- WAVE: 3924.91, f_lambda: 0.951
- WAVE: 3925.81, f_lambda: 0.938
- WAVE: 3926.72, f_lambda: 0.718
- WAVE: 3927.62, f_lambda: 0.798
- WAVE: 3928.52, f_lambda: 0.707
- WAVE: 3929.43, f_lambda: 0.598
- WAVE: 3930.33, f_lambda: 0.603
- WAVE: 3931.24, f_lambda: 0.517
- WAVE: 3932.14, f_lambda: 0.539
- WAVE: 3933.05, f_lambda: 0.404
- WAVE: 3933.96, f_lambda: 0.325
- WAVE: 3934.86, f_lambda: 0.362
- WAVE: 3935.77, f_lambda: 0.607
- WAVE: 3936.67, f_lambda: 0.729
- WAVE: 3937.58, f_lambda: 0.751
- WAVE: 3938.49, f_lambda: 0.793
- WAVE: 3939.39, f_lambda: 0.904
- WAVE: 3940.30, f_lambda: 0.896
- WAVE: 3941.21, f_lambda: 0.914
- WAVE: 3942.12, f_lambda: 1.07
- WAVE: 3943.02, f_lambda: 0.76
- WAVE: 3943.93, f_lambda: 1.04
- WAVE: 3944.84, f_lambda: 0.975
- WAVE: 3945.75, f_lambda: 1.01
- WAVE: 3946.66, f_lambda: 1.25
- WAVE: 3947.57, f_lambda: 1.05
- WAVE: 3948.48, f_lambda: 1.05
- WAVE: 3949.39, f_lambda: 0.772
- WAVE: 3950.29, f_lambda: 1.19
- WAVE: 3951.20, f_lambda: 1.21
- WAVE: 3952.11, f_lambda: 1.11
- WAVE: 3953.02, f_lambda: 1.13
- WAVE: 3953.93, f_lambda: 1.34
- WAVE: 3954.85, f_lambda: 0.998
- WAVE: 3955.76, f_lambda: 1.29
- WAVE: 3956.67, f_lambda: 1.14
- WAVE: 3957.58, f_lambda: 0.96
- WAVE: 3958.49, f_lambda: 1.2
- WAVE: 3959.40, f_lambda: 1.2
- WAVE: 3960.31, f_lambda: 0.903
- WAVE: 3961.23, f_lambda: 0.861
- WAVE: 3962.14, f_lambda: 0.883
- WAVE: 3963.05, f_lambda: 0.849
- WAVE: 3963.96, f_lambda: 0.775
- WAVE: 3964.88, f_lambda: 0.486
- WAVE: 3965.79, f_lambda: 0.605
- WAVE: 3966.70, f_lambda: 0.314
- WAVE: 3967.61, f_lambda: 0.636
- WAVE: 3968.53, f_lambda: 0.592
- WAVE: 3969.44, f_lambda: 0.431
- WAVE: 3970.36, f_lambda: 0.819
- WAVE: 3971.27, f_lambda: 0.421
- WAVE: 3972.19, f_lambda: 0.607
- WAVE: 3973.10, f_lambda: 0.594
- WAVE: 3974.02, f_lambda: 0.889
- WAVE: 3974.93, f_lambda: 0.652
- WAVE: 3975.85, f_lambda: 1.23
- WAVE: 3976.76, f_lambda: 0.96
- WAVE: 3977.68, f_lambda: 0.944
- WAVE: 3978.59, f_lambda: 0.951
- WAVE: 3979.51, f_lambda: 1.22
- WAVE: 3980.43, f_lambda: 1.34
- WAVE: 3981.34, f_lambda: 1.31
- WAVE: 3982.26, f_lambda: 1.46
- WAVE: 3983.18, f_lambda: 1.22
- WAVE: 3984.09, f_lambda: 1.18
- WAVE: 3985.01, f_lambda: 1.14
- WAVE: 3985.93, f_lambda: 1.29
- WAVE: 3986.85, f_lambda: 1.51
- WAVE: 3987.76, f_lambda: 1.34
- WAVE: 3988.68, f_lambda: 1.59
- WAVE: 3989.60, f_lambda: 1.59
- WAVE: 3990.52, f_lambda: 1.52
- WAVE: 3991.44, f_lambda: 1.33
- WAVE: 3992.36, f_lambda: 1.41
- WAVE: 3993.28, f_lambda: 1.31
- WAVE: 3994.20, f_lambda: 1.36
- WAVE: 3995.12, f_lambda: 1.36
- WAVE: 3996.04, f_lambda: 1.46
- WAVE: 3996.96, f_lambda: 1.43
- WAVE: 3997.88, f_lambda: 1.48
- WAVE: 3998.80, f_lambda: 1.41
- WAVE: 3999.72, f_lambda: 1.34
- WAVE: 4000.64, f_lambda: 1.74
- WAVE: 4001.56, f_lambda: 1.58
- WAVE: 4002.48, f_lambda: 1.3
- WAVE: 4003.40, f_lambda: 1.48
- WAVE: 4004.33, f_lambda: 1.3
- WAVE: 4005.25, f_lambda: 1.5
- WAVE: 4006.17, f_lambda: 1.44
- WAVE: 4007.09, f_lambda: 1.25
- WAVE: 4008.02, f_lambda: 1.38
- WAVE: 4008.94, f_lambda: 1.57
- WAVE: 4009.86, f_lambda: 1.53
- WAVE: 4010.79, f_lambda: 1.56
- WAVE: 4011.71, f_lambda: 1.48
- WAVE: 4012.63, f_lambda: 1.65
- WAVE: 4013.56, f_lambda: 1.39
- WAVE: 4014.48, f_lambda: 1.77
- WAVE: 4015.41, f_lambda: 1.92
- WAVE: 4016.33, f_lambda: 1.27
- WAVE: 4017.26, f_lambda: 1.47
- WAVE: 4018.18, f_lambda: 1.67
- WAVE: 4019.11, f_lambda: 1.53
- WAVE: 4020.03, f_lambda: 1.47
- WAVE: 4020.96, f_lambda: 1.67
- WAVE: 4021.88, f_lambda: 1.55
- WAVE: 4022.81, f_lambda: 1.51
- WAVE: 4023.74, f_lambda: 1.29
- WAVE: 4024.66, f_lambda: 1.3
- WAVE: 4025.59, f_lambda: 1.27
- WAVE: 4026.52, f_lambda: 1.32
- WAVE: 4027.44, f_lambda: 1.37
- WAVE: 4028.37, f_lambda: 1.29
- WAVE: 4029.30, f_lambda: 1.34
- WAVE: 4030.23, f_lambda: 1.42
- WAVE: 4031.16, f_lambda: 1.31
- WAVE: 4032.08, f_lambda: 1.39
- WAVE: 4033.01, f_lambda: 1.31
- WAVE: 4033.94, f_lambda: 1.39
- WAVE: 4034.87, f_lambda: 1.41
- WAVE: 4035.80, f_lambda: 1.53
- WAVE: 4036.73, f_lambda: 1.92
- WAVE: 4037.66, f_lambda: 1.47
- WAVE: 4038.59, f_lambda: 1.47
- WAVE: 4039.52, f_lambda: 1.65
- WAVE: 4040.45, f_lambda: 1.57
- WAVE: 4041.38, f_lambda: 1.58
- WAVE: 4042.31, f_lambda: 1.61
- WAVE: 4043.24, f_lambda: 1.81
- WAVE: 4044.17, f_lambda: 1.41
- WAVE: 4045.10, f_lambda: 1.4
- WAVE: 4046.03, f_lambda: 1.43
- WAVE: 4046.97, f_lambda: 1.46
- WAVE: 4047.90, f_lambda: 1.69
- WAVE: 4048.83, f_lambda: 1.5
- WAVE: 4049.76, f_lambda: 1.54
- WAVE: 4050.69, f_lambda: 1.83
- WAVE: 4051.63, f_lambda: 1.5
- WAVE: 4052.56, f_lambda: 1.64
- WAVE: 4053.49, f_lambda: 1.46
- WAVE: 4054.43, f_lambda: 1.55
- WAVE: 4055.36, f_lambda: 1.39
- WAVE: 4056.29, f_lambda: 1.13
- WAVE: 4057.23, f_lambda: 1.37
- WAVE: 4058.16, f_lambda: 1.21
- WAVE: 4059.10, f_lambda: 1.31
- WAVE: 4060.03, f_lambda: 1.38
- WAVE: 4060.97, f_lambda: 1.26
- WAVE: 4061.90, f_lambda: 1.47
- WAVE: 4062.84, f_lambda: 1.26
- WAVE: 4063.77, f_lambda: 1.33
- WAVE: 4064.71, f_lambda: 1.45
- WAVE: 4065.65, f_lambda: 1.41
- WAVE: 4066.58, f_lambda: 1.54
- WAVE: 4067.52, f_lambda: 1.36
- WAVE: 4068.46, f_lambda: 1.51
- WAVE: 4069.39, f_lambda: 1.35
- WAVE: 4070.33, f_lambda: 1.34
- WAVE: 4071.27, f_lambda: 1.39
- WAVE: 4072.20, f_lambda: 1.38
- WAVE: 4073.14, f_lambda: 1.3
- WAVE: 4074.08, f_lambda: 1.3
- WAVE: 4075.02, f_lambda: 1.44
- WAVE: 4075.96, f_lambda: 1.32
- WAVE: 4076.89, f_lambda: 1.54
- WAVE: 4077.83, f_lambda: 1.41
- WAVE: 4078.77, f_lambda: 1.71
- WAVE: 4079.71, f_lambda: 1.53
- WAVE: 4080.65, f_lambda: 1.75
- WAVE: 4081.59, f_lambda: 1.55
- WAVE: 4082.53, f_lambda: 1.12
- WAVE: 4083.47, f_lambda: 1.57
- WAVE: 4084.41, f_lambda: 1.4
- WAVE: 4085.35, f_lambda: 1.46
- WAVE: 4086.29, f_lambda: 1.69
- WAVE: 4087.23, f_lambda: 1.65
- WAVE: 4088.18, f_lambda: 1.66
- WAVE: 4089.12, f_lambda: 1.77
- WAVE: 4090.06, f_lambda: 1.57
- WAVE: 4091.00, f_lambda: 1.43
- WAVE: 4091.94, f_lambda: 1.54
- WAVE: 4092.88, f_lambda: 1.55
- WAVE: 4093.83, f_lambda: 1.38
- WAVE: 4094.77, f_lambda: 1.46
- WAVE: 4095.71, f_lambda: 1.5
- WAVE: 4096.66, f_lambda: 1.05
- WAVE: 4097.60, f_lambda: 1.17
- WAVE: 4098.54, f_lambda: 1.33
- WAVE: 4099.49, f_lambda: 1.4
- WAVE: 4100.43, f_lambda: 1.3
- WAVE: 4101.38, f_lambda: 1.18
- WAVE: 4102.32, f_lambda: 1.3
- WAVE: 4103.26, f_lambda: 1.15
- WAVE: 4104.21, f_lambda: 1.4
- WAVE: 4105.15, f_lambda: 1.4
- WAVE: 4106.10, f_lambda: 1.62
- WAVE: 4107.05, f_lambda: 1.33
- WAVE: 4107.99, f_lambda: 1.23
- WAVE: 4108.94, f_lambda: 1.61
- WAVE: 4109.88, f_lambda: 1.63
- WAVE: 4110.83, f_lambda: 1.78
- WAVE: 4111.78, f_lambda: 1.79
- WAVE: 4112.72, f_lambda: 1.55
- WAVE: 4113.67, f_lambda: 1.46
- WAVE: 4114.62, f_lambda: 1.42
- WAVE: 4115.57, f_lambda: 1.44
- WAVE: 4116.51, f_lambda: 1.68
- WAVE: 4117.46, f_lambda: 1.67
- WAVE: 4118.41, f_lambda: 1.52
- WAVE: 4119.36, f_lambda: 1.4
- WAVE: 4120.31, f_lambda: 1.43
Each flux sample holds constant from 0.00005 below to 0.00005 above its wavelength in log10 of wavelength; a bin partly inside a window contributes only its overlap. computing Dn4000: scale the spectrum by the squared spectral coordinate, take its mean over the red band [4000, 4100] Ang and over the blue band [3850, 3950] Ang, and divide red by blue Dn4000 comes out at 1.73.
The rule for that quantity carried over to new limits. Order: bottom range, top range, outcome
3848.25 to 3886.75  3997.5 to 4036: 1.76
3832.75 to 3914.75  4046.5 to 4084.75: 1.75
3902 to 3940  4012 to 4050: 1.78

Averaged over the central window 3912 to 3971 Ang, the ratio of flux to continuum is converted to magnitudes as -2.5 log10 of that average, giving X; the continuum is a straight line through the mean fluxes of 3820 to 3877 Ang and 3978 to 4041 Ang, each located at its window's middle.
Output 0.29 mag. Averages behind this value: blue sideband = 0.792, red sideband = 1.43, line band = 0.884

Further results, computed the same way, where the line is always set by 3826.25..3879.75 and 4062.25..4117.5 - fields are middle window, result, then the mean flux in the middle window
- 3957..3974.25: 0.447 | 0.739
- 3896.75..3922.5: -0.090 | 1.05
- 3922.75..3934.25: 0.394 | 0.707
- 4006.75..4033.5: -0.155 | 1.46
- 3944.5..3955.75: -0.022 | 1.1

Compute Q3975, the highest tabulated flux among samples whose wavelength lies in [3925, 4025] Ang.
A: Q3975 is 1.92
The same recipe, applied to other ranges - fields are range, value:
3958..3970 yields 1.2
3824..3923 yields 1.36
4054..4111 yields 1.78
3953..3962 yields 1.34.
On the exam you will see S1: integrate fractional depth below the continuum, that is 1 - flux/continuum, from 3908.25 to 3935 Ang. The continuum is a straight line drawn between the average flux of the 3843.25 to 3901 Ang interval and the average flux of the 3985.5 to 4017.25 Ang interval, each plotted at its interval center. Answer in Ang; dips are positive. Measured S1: 5.4 Ang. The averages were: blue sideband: 0.918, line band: 0.892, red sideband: 1.47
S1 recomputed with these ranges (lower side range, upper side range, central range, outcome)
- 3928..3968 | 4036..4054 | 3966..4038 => -2.2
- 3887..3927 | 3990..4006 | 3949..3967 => 4.0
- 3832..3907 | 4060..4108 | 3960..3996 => 4.1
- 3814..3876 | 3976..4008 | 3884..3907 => 0.0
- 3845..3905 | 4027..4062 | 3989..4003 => -1.4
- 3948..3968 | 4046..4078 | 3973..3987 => -0.9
